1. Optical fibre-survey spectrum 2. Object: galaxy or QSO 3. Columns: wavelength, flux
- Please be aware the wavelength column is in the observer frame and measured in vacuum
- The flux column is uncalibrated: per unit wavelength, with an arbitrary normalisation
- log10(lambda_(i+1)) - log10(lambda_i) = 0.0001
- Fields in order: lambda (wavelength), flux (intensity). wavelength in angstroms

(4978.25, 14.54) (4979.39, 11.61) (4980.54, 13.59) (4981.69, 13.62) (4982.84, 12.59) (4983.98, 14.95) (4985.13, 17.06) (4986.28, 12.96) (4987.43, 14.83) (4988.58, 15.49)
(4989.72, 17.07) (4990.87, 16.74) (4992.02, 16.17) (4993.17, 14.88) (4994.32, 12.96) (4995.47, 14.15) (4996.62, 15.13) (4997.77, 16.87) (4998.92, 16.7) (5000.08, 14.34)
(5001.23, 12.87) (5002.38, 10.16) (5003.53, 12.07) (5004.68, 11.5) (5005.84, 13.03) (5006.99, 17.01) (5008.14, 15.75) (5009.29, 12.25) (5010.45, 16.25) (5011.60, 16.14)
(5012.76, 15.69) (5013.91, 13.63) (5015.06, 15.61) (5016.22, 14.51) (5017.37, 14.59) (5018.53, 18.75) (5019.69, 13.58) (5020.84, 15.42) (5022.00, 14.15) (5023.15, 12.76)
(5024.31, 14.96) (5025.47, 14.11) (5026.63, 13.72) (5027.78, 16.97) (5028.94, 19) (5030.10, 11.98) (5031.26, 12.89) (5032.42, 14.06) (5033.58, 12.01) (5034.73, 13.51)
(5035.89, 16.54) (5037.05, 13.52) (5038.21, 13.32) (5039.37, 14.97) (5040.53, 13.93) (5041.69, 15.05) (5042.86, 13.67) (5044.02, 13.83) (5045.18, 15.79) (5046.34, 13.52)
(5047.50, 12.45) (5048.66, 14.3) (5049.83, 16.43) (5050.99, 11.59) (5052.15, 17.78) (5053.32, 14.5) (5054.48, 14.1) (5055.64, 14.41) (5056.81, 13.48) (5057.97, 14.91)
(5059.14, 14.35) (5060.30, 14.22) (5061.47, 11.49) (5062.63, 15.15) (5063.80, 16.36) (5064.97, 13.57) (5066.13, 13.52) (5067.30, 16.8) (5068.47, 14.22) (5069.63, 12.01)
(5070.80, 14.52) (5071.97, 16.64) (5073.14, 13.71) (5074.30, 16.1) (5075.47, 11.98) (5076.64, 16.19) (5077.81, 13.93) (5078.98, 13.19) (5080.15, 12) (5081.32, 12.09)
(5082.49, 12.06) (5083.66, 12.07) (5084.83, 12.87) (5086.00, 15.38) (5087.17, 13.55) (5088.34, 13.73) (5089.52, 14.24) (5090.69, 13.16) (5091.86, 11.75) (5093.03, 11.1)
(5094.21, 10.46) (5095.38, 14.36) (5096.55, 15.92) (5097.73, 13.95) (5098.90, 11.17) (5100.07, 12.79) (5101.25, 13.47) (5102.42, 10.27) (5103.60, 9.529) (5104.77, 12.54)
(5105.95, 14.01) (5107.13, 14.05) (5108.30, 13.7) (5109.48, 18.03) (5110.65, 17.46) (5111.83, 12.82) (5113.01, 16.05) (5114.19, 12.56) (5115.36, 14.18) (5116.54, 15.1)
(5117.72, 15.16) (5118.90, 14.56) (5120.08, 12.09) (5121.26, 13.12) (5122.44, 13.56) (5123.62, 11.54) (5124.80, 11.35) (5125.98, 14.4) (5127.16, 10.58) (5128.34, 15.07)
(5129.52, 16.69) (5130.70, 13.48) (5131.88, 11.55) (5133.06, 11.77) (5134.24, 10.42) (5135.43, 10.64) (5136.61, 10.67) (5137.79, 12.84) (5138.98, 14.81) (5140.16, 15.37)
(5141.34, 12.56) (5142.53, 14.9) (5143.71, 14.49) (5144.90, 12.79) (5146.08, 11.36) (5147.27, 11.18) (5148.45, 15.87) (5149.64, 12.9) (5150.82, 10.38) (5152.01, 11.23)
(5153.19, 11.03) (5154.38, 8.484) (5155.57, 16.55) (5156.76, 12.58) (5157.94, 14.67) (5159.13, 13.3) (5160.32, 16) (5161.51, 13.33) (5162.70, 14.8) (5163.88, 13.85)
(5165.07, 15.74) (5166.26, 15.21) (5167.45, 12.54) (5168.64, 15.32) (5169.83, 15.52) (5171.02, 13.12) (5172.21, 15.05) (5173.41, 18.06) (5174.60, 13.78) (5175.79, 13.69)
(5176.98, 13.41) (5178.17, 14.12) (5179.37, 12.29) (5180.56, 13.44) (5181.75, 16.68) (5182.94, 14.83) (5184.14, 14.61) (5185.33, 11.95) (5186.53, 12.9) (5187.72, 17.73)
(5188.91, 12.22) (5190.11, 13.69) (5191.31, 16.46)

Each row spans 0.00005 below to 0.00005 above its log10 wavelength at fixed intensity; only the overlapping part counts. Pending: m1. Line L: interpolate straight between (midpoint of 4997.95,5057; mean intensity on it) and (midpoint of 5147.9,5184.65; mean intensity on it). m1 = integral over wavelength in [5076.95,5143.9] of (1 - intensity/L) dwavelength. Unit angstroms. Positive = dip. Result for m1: 4.1 angstroms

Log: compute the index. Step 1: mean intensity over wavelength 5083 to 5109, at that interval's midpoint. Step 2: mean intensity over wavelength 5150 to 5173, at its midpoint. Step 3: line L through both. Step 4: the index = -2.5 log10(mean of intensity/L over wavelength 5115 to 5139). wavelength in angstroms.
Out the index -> 0.02 mag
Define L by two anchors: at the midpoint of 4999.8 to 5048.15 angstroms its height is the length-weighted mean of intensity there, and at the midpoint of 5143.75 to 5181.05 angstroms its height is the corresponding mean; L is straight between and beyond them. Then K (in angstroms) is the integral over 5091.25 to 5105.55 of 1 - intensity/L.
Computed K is 1.67 angstroms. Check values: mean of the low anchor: 14.3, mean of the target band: 12.3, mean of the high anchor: 13.6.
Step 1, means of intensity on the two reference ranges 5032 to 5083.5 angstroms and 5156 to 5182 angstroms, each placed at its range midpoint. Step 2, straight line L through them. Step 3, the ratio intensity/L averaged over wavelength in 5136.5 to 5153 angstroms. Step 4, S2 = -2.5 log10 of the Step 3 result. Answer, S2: 0.11 mag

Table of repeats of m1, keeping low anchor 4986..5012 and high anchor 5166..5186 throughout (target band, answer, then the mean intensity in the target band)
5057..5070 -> 0.2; 14.3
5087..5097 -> 0.9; 13.1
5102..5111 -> 0.5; 13.7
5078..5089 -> 1.1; 13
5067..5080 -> 0.1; 14.3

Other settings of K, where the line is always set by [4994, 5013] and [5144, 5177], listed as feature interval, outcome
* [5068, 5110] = 1.8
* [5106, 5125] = -0.4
